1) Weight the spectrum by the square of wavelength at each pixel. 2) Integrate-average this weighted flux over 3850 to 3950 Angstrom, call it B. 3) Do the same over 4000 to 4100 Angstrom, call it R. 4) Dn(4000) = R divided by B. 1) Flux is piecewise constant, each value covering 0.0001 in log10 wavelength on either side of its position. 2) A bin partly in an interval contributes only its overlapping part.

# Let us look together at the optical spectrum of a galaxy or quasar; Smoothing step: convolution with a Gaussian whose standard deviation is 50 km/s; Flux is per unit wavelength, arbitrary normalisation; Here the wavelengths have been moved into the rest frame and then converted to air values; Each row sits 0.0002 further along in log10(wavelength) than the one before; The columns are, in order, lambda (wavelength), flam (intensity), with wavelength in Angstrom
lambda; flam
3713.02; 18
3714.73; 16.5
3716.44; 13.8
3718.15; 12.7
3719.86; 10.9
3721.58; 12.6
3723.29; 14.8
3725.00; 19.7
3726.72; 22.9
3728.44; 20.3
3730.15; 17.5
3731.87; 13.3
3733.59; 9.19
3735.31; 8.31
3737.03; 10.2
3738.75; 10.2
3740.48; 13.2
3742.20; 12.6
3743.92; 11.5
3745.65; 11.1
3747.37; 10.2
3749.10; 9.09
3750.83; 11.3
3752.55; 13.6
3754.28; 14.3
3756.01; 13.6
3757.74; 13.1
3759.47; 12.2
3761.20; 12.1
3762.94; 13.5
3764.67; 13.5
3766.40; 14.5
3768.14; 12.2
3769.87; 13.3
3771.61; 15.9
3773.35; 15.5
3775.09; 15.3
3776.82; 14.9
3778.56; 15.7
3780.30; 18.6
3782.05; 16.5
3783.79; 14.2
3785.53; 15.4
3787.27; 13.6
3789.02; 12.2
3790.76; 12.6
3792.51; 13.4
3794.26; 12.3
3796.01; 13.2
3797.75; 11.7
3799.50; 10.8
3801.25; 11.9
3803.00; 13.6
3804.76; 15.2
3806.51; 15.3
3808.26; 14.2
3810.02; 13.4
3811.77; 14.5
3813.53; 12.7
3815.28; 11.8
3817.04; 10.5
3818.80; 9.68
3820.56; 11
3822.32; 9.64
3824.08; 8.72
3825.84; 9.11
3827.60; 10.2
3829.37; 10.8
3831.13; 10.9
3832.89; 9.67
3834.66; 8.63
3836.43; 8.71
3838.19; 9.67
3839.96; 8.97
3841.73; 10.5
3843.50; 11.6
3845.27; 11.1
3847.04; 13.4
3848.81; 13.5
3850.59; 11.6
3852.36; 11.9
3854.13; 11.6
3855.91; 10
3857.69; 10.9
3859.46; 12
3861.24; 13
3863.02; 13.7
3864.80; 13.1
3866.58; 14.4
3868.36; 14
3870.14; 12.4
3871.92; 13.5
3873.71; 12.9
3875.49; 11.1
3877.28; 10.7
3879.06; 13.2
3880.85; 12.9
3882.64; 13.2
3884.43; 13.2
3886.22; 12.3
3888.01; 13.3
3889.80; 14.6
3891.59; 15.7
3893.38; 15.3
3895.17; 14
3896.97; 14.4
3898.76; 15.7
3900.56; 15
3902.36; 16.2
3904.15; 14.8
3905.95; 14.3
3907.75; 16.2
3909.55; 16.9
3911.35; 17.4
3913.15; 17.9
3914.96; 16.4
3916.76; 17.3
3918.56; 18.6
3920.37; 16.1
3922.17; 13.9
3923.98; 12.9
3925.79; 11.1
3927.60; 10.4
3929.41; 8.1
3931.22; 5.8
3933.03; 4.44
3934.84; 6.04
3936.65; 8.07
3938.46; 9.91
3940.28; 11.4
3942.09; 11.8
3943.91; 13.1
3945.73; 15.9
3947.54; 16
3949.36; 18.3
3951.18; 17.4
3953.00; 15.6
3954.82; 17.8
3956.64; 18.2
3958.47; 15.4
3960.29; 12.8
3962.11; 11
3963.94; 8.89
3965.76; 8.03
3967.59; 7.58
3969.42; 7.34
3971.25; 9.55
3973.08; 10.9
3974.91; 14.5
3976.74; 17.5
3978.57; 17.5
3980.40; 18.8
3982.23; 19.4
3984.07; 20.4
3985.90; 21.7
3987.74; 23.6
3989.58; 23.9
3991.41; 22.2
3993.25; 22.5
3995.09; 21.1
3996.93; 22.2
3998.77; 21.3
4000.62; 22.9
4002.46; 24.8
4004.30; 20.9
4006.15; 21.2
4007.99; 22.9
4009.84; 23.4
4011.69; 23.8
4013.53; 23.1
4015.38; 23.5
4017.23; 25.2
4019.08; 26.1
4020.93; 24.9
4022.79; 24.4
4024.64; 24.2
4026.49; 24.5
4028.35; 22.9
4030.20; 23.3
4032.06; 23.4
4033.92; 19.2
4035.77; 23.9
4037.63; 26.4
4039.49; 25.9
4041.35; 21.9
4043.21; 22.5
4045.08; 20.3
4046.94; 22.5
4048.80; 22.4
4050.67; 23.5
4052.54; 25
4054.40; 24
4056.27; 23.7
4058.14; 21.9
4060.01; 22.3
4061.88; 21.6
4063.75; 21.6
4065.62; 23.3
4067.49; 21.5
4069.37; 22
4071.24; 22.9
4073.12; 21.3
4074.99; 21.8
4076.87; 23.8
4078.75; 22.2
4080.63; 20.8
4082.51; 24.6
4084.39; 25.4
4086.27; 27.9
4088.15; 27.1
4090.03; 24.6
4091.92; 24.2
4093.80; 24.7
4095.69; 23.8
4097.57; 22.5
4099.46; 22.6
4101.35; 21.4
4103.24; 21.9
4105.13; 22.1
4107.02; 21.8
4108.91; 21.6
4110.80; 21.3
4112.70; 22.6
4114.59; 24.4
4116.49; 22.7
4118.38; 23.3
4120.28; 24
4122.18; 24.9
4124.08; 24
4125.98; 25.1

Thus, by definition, 1.9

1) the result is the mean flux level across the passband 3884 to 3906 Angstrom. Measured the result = 14.6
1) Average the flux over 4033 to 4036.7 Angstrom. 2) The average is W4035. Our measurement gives 21.6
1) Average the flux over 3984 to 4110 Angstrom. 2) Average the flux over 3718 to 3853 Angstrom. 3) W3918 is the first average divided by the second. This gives 1.8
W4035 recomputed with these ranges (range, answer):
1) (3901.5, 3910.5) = 15.7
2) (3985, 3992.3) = 22.9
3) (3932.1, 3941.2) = 7.98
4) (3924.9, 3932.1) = 8.85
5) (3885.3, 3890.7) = 13.4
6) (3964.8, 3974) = 8.68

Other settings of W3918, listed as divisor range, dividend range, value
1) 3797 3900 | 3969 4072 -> 1.79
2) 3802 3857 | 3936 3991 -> 1.31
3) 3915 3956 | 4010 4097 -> 1.83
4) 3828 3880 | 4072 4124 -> 2.01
